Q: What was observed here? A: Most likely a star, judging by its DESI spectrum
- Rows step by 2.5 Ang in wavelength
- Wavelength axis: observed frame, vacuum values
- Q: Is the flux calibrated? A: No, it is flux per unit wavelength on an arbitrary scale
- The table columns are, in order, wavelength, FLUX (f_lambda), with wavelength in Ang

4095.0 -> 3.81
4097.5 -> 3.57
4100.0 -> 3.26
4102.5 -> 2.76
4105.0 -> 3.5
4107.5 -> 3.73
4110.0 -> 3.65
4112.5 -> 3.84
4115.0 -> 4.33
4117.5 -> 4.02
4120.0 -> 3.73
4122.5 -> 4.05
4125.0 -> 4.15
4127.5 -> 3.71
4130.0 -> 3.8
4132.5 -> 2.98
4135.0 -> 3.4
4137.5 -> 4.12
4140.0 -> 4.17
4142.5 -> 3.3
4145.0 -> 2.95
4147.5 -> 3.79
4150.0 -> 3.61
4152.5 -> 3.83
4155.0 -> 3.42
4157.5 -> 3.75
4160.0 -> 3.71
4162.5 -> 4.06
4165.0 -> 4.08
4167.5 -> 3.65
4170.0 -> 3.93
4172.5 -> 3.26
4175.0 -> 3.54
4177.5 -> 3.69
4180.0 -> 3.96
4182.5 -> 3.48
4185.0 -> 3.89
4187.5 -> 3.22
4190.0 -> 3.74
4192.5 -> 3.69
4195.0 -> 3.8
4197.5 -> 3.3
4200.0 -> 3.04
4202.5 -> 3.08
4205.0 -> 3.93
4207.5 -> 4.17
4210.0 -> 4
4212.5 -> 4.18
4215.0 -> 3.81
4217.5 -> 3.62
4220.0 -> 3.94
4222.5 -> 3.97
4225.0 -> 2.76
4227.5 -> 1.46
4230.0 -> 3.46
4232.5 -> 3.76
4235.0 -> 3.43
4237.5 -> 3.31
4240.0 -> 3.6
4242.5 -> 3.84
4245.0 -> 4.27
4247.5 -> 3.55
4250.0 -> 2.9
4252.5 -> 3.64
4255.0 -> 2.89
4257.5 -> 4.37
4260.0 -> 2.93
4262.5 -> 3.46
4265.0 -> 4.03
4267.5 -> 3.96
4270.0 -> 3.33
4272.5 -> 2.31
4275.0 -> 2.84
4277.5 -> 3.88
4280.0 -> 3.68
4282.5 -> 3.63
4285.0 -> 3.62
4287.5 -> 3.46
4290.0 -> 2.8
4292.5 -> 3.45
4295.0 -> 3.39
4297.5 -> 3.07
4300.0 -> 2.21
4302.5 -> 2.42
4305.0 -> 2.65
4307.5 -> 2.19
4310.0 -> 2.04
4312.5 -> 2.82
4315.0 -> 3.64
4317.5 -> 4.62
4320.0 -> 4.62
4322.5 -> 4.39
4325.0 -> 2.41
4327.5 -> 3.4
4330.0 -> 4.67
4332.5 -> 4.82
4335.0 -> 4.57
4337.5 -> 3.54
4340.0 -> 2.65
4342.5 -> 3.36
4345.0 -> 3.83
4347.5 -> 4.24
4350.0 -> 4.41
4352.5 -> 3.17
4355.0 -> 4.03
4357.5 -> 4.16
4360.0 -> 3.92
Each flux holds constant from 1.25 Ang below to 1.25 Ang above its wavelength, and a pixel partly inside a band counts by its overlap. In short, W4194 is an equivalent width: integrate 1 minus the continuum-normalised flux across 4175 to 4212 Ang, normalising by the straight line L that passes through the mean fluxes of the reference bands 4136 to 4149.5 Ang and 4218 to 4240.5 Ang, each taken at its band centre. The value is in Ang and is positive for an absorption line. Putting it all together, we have -2.2 Ang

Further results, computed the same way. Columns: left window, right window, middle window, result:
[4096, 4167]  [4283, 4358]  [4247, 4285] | 1.2 Ang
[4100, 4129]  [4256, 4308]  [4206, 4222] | -2.4 Ang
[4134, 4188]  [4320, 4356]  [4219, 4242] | 2.7 Ang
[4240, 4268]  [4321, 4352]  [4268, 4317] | 8.7 Ang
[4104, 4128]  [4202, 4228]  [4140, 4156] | 1.1 Ang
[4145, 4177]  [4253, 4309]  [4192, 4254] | -1.7 Ang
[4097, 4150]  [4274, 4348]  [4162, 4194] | -1.0 Ang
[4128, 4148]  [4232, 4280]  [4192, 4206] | 0.3 Ang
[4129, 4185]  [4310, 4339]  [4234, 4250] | 0.6 Ang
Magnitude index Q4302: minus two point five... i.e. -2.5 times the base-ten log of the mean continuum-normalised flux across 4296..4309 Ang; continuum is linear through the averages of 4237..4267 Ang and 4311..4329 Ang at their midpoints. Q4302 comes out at 0.41 mag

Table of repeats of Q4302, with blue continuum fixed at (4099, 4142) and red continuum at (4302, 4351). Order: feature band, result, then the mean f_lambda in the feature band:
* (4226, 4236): 0.206 mag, 3.01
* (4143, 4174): 0.008 mag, 3.66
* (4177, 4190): 0.005 mag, 3.65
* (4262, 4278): 0.074 mag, 3.38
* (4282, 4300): 0.110 mag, 3.26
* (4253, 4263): 0.061 mag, 3.43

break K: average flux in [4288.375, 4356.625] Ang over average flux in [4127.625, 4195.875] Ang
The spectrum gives 0.95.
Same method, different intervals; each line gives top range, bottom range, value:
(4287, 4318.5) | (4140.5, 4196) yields 0.81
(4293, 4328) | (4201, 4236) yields 0.89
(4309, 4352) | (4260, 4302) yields 1.14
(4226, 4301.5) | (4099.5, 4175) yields 0.91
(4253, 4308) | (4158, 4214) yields 0.87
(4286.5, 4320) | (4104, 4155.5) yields 0.82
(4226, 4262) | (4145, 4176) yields 0.92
